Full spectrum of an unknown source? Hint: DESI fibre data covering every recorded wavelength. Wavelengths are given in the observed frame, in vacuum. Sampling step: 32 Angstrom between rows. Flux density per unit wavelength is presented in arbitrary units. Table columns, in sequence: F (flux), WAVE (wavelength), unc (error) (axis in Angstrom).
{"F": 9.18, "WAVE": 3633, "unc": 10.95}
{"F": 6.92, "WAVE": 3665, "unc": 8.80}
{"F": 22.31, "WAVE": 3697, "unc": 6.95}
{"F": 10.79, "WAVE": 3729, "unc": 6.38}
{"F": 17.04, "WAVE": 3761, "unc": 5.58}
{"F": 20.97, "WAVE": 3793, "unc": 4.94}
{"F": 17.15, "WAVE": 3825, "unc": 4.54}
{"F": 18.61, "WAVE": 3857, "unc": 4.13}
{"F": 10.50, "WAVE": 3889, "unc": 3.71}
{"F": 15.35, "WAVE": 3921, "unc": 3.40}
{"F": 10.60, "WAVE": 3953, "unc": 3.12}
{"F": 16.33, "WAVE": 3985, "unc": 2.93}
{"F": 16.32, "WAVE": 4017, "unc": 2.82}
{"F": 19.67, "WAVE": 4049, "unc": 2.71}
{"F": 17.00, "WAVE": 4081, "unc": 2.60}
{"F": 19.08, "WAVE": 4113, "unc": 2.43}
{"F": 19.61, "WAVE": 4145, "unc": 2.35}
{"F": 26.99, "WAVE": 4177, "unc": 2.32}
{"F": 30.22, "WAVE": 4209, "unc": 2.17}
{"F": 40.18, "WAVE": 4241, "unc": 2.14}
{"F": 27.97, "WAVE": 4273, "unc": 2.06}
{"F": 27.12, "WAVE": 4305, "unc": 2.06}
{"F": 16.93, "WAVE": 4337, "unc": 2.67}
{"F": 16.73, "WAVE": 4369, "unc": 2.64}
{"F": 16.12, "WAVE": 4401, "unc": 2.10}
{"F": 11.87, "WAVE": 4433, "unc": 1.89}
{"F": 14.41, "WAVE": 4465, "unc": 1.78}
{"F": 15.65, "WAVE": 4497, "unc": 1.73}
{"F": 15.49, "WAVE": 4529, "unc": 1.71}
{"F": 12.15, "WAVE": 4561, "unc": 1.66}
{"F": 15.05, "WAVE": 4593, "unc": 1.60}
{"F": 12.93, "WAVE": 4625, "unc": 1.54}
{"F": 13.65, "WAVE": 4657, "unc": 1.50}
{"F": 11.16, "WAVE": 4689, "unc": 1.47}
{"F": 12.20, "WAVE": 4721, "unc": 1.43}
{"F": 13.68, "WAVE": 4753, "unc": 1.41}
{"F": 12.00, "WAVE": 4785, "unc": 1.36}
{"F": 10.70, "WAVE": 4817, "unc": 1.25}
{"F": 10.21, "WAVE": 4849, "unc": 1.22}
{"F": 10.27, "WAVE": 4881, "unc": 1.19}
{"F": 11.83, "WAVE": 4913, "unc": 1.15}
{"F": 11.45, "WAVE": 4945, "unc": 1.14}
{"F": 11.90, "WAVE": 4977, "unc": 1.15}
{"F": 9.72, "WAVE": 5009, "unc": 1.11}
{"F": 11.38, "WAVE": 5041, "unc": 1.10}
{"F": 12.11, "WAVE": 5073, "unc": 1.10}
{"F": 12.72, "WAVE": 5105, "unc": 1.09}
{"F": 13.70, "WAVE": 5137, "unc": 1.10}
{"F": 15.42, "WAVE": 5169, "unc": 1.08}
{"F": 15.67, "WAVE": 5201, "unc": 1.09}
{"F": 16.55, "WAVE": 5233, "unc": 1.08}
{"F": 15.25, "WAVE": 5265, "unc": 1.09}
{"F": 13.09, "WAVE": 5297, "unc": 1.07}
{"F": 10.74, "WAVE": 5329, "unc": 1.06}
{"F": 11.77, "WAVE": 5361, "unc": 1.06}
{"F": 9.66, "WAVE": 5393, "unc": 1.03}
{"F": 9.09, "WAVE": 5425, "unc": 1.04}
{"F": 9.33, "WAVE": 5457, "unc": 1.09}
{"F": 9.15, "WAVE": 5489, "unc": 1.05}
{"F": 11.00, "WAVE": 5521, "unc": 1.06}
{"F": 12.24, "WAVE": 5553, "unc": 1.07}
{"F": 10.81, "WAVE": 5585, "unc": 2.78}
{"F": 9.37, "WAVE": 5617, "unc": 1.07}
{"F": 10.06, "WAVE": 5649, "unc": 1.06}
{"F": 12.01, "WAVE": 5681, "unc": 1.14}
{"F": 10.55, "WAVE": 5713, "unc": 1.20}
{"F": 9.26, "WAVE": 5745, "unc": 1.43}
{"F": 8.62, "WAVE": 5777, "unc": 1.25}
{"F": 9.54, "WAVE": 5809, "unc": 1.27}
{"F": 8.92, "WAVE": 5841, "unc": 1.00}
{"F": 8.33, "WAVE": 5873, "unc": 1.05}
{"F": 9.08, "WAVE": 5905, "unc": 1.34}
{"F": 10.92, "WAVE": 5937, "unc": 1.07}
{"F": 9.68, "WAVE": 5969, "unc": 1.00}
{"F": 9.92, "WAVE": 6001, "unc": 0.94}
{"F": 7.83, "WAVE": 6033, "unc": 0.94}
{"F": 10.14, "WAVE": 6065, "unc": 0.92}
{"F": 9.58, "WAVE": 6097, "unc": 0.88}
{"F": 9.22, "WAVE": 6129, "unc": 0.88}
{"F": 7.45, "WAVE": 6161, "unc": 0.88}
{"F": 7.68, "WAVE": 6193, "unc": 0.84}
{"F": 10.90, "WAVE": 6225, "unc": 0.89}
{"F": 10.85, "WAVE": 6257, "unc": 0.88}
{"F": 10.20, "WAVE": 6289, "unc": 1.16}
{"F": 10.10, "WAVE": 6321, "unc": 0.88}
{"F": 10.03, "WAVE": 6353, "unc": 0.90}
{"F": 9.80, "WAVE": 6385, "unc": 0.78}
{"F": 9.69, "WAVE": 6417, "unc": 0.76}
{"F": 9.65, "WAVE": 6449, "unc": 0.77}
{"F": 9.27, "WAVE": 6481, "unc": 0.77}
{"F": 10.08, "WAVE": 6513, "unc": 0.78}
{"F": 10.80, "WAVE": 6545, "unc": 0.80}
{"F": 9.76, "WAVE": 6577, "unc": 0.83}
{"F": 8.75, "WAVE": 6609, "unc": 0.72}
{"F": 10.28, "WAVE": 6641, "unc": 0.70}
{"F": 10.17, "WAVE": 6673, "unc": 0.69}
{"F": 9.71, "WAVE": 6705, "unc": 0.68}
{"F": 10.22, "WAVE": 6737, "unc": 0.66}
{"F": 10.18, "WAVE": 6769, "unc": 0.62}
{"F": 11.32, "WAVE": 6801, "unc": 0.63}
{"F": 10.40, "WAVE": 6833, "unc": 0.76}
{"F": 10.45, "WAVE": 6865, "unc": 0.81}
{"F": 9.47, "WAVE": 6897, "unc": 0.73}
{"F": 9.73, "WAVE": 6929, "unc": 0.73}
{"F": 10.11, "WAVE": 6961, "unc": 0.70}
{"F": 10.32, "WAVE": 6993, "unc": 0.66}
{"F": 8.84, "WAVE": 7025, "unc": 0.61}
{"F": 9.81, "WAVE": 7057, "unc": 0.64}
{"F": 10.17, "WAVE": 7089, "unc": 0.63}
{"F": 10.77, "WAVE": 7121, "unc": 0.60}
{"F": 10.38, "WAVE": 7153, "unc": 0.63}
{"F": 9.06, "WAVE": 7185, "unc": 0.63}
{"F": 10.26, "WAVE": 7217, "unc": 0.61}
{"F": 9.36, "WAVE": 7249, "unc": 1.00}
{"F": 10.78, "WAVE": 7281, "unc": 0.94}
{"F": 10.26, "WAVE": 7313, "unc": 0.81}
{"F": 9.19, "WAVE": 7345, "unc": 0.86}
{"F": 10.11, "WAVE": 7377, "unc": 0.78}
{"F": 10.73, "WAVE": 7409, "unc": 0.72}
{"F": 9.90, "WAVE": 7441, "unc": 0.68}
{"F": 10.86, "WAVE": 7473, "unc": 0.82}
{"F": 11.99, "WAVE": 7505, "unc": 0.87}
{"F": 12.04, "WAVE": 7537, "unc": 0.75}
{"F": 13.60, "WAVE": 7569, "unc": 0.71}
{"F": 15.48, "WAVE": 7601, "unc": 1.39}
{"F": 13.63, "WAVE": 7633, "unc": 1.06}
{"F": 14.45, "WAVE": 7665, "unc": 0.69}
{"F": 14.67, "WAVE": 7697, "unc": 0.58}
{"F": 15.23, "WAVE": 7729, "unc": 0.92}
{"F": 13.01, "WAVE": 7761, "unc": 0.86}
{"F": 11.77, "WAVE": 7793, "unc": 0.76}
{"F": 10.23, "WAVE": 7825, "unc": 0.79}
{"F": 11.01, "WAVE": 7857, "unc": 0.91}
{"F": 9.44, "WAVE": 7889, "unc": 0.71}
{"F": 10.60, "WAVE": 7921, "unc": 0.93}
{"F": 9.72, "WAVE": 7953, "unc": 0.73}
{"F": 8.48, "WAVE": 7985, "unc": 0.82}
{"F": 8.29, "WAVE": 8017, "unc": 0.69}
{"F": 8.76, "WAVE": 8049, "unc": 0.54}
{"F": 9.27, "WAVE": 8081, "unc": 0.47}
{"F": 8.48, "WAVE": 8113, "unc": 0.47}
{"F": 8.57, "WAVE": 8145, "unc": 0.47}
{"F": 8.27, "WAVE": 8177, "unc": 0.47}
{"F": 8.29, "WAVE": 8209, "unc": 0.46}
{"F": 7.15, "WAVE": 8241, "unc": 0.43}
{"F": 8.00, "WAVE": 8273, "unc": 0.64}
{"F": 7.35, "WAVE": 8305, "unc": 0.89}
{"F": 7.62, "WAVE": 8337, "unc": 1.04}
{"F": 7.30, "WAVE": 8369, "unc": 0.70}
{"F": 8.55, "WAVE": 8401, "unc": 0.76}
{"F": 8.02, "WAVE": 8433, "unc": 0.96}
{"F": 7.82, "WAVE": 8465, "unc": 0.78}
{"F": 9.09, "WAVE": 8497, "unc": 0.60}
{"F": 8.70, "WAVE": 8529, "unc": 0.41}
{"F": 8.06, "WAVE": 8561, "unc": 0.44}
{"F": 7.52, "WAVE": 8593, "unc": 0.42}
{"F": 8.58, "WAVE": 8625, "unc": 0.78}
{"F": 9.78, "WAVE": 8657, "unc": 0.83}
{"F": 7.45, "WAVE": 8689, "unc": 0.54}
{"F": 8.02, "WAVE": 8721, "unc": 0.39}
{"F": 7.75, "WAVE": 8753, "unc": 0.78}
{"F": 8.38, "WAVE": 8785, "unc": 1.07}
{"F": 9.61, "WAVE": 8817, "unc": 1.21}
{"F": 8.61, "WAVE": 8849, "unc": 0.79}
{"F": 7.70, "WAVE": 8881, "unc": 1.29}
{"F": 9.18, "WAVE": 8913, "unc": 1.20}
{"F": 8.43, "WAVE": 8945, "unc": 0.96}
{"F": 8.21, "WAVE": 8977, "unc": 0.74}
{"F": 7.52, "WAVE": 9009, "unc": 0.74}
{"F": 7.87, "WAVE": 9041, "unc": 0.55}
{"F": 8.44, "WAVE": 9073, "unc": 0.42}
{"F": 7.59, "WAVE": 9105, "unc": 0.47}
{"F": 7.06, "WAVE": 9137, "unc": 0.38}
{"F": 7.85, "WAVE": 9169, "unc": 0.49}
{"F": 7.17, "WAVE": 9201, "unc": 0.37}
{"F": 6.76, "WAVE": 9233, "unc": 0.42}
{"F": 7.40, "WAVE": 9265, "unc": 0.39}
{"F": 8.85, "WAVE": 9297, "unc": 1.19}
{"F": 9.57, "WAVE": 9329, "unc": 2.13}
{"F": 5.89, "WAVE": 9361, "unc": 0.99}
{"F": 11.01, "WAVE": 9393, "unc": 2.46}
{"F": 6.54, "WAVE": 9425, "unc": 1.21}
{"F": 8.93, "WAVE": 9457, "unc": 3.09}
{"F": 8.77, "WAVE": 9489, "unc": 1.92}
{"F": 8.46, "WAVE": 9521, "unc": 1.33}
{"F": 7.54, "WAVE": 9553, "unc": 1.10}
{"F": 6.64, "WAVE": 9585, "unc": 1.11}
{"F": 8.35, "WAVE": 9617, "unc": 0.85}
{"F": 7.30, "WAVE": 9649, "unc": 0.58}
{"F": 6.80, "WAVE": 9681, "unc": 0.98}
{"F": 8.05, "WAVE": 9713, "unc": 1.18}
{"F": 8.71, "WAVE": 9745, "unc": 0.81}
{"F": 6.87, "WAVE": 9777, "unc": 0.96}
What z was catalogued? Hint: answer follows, 1.744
